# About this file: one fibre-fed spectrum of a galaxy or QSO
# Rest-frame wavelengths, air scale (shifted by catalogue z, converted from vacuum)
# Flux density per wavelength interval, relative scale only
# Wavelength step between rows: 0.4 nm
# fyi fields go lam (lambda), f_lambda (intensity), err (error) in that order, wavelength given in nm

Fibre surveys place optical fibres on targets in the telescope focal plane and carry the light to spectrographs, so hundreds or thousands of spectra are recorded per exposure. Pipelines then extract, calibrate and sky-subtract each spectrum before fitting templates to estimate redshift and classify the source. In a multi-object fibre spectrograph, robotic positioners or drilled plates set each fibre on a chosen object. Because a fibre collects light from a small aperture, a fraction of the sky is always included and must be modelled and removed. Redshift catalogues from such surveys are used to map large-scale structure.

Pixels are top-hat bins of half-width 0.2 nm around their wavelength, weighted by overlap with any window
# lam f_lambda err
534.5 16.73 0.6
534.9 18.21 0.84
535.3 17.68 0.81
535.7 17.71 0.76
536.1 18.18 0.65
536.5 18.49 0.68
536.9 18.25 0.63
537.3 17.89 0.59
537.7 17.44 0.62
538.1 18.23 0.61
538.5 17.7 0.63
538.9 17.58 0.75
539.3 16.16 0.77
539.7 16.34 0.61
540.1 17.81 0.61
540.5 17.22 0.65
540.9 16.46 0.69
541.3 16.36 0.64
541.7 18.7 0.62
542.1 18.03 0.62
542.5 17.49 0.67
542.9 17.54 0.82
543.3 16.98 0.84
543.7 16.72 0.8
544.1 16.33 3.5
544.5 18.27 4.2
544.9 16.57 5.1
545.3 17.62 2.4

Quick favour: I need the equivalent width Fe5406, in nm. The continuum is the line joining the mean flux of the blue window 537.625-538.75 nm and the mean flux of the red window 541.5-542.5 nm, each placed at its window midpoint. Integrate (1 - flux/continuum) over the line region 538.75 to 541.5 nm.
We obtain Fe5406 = 0.18 nm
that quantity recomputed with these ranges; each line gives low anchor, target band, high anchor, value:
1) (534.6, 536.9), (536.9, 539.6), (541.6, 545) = 0.045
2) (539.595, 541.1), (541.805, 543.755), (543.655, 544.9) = -0.048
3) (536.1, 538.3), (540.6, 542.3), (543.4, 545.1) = 0.003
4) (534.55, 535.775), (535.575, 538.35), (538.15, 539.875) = -0.096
